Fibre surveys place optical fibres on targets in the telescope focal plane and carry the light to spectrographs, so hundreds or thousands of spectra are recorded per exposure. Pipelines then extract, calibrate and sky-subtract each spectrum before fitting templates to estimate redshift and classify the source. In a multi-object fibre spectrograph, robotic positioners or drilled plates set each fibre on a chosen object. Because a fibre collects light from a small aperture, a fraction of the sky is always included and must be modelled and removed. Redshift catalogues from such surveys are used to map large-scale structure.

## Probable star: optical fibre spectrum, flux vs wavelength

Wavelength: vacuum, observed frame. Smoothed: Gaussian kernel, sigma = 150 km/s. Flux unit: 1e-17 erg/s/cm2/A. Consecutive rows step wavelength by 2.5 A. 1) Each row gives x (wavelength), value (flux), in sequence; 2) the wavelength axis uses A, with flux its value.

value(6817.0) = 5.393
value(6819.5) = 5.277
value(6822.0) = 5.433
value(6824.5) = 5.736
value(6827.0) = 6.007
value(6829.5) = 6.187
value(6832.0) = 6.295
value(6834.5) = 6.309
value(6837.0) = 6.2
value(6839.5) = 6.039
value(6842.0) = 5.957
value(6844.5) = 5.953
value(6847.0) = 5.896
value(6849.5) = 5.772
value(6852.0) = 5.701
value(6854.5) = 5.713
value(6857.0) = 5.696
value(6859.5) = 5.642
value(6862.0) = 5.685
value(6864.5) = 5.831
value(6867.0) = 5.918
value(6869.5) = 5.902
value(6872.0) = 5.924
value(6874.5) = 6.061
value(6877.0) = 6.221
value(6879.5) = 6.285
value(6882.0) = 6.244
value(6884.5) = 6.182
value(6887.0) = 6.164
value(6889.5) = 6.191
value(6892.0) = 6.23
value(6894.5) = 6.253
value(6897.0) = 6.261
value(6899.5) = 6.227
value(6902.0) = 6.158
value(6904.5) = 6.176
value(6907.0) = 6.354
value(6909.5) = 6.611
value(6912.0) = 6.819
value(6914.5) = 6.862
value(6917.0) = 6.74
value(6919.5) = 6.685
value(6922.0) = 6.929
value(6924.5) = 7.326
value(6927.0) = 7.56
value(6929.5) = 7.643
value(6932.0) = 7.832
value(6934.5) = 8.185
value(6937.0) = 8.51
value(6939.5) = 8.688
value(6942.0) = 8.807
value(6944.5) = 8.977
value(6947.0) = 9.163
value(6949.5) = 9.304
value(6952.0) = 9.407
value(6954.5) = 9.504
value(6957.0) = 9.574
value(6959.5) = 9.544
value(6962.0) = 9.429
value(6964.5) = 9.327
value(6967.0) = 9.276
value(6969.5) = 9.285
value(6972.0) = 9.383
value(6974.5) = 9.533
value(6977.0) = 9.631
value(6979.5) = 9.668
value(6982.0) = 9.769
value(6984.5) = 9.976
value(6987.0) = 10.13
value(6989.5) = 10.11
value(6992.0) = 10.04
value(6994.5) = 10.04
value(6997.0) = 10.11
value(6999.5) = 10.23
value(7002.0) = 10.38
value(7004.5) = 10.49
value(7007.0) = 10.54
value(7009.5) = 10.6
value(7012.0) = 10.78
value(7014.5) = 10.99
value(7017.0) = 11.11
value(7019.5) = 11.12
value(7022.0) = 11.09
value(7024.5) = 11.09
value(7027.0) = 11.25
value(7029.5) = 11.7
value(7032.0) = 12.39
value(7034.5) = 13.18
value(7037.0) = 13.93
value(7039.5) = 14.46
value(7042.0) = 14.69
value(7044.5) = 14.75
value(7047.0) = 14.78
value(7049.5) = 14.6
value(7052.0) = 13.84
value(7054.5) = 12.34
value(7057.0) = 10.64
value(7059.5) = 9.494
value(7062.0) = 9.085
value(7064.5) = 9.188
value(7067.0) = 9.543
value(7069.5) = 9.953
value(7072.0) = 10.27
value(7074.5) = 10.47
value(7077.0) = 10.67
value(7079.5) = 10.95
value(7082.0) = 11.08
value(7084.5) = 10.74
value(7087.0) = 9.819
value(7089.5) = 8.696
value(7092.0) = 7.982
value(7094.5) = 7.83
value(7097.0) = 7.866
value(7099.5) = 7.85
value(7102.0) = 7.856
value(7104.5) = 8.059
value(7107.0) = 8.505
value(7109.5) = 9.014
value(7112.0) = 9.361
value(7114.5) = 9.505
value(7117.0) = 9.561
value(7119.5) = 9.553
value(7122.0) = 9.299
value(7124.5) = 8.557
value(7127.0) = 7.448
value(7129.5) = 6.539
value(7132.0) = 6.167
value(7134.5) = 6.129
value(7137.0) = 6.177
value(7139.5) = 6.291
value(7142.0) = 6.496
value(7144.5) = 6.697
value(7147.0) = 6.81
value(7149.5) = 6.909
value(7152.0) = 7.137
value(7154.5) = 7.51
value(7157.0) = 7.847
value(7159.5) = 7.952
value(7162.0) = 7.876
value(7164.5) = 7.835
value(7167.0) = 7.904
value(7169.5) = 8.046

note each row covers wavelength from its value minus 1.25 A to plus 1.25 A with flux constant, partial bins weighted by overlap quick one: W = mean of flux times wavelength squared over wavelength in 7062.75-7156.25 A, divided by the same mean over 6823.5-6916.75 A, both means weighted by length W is 1.5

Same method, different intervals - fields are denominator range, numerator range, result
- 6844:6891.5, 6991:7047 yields 2.05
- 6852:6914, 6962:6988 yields 1.61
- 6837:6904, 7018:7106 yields 1.92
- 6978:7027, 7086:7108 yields 0.81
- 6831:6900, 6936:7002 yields 1.63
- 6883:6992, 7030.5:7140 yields 1.28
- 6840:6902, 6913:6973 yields 1.44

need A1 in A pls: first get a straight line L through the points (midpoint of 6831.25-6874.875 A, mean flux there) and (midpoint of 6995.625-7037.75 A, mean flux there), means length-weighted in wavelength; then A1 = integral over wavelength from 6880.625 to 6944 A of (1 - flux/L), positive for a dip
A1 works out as 7.10 A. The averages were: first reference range 5.91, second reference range 11.2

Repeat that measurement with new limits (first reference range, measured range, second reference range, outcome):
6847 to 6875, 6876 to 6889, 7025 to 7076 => 0.6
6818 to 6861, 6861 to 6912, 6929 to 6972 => 7.2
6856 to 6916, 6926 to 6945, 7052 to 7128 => -3.5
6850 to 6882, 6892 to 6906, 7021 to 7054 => 2.1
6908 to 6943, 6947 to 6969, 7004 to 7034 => -1.6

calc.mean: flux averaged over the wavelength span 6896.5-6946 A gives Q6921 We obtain 7.29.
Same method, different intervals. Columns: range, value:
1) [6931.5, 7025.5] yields 9.79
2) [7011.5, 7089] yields 11.6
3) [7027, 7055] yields 13.6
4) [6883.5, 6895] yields 6.2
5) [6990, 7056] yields 11.9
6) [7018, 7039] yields 12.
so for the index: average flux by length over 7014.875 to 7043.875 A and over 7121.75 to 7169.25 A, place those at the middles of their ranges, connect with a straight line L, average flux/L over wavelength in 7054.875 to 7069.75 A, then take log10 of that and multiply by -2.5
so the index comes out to 0.12 mag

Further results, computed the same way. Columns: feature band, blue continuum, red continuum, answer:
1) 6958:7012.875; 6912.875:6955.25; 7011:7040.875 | 0.035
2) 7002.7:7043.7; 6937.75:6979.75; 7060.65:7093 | -0.225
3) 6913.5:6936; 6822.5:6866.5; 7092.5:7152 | -0.139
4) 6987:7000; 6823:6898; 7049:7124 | -0.227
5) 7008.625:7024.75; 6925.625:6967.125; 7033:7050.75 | 0.174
